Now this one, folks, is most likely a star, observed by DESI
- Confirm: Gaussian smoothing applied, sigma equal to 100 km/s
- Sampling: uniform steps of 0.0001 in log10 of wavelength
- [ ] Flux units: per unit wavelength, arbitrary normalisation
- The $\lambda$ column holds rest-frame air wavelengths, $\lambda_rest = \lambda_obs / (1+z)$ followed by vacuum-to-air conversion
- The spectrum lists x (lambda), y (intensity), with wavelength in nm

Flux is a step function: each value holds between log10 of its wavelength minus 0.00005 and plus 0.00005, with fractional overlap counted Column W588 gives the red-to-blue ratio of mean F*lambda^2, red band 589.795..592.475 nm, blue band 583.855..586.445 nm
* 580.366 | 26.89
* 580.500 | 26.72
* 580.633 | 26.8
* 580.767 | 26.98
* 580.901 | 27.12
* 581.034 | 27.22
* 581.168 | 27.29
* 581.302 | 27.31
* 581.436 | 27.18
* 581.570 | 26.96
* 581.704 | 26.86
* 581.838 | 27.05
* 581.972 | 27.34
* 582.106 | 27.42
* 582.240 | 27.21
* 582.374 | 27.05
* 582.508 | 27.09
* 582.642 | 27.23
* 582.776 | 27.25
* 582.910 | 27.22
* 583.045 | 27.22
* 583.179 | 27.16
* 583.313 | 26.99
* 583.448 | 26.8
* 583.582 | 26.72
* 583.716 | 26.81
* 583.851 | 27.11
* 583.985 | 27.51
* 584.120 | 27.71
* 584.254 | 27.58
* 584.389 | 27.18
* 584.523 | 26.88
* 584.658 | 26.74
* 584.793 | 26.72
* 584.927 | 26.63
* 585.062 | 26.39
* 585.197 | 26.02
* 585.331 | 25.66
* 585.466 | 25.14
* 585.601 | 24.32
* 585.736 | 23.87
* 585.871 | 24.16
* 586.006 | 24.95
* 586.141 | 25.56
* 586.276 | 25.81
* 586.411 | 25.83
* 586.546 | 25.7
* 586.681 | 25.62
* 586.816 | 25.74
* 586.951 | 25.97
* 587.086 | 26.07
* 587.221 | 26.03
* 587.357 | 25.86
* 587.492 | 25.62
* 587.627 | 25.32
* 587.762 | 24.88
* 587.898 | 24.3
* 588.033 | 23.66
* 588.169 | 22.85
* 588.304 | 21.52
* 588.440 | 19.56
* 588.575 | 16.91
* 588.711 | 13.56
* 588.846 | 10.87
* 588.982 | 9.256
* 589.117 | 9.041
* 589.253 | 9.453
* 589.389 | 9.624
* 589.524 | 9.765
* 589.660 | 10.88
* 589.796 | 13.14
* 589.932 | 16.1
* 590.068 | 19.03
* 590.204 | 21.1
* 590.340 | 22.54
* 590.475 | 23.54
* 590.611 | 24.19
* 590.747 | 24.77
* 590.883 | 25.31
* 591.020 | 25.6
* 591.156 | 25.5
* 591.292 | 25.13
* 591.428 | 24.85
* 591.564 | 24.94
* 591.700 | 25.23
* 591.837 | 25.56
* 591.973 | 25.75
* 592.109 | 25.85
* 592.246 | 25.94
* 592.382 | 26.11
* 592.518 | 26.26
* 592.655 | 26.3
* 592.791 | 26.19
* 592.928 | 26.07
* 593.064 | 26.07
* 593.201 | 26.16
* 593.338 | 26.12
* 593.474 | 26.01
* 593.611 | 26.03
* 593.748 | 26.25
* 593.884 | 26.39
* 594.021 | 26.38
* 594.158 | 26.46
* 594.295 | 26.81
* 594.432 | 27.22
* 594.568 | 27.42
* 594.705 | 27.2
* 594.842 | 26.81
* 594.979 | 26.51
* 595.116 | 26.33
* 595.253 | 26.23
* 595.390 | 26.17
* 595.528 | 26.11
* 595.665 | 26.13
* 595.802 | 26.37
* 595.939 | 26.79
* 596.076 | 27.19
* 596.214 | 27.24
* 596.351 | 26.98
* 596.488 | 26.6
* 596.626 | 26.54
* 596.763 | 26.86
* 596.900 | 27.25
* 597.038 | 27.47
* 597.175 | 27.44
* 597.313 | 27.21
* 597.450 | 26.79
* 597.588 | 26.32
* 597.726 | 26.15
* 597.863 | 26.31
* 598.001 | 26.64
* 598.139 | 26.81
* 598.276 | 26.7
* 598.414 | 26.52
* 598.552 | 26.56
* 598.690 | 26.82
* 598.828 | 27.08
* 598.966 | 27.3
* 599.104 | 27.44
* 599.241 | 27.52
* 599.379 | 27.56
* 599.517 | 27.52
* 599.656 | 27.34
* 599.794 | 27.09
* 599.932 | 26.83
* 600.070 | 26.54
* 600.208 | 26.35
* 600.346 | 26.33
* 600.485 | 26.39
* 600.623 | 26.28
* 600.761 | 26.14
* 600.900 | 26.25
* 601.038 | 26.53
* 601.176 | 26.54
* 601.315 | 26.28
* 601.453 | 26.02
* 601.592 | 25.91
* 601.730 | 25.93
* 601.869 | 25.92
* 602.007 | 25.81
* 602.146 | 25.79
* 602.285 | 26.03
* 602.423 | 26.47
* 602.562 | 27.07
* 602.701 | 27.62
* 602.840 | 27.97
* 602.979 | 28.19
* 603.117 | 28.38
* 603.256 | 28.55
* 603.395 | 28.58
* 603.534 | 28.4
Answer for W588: 0.93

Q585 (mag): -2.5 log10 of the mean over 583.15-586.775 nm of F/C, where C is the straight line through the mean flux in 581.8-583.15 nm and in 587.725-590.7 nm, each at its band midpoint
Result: -0.12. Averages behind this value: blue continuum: 27.2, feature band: 26.2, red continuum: 17.1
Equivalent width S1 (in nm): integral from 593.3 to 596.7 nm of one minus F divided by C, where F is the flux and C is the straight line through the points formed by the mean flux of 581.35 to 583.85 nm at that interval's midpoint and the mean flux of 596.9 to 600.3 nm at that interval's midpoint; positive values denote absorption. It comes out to 0.05 nm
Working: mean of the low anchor 27.1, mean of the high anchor 26.9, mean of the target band 26.6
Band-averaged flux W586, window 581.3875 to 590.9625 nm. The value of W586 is 23.5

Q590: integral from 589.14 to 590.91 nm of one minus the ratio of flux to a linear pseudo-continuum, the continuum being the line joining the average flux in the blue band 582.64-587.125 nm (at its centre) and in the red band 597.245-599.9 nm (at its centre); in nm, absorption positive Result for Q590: 0.62 nm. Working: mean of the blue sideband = 26.3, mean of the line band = 17.3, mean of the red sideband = 26.9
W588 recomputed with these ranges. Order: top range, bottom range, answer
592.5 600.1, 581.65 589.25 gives 1.13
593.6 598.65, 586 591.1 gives 1.33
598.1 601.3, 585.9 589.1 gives 1.24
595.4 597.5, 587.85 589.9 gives 1.85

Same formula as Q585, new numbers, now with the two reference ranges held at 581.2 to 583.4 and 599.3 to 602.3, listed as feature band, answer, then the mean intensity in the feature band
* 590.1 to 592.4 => 0.09 mag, 24.7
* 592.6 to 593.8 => 0.02 mag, 26.1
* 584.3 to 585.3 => 0.02 mag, 26.6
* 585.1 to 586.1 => 0.09 mag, 24.9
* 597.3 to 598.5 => 0.00 mag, 26.6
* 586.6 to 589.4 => 0.31 mag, 20.3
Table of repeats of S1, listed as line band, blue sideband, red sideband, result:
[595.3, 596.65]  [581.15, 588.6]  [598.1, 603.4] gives 0.00 nm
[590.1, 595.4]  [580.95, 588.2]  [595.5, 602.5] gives 0.16 nm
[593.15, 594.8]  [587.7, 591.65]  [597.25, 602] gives -0.31 nm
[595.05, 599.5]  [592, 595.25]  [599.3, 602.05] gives -0.06 nm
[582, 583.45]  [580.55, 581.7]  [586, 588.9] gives -0.06 nm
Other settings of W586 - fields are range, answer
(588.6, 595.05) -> 22.4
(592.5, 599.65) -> 26.7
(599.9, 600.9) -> 26.4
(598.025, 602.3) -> 26.6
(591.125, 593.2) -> 25.7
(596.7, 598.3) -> 26.8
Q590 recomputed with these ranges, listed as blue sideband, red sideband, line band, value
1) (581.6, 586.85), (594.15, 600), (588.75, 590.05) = 0.750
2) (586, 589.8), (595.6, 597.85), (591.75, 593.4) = -0.163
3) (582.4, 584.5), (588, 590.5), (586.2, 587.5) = -0.346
